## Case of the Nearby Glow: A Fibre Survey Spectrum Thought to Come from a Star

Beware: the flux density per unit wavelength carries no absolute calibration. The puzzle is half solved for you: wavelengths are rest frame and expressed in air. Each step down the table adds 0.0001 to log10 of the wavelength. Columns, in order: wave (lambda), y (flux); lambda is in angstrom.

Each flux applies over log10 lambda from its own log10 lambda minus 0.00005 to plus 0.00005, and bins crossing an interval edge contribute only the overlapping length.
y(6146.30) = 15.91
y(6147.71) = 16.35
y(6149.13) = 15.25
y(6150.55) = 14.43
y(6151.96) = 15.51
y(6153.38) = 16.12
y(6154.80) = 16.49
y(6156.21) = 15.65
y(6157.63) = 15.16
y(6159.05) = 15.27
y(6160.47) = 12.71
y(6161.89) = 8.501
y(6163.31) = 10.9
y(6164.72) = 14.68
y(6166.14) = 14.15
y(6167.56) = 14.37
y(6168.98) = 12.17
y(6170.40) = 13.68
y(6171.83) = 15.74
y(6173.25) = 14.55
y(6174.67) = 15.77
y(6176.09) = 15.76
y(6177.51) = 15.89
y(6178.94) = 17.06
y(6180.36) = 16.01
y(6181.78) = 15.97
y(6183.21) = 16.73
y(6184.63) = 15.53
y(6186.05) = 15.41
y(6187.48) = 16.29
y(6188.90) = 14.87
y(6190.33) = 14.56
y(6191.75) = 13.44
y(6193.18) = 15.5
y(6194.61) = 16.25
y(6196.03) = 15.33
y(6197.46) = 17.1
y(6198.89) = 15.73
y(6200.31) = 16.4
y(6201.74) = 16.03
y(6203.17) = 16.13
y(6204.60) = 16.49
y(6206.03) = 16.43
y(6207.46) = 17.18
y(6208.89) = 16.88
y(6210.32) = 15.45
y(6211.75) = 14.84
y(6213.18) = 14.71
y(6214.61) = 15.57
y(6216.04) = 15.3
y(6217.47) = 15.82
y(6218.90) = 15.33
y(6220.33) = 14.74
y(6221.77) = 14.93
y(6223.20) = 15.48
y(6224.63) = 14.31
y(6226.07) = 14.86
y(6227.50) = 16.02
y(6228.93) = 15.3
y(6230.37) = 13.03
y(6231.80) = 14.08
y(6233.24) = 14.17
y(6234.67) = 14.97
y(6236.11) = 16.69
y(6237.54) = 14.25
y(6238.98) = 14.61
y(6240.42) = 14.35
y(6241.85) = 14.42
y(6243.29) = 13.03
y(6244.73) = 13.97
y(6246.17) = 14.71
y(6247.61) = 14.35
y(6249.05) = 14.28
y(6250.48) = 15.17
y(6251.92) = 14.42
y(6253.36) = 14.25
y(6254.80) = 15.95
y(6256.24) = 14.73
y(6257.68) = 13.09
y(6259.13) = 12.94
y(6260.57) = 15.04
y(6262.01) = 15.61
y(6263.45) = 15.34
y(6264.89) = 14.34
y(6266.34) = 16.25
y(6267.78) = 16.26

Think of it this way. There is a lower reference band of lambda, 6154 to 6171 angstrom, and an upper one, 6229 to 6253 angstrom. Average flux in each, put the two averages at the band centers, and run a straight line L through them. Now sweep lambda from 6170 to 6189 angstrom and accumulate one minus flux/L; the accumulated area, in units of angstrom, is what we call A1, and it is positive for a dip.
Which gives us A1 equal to -2.60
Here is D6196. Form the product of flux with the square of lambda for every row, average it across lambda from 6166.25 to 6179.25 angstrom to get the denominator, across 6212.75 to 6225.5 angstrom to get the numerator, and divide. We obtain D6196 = 1.0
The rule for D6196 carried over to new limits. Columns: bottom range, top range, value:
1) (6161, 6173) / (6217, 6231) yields 1.17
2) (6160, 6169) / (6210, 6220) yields 1.24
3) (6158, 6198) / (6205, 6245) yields 1.03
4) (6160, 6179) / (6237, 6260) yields 1.05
